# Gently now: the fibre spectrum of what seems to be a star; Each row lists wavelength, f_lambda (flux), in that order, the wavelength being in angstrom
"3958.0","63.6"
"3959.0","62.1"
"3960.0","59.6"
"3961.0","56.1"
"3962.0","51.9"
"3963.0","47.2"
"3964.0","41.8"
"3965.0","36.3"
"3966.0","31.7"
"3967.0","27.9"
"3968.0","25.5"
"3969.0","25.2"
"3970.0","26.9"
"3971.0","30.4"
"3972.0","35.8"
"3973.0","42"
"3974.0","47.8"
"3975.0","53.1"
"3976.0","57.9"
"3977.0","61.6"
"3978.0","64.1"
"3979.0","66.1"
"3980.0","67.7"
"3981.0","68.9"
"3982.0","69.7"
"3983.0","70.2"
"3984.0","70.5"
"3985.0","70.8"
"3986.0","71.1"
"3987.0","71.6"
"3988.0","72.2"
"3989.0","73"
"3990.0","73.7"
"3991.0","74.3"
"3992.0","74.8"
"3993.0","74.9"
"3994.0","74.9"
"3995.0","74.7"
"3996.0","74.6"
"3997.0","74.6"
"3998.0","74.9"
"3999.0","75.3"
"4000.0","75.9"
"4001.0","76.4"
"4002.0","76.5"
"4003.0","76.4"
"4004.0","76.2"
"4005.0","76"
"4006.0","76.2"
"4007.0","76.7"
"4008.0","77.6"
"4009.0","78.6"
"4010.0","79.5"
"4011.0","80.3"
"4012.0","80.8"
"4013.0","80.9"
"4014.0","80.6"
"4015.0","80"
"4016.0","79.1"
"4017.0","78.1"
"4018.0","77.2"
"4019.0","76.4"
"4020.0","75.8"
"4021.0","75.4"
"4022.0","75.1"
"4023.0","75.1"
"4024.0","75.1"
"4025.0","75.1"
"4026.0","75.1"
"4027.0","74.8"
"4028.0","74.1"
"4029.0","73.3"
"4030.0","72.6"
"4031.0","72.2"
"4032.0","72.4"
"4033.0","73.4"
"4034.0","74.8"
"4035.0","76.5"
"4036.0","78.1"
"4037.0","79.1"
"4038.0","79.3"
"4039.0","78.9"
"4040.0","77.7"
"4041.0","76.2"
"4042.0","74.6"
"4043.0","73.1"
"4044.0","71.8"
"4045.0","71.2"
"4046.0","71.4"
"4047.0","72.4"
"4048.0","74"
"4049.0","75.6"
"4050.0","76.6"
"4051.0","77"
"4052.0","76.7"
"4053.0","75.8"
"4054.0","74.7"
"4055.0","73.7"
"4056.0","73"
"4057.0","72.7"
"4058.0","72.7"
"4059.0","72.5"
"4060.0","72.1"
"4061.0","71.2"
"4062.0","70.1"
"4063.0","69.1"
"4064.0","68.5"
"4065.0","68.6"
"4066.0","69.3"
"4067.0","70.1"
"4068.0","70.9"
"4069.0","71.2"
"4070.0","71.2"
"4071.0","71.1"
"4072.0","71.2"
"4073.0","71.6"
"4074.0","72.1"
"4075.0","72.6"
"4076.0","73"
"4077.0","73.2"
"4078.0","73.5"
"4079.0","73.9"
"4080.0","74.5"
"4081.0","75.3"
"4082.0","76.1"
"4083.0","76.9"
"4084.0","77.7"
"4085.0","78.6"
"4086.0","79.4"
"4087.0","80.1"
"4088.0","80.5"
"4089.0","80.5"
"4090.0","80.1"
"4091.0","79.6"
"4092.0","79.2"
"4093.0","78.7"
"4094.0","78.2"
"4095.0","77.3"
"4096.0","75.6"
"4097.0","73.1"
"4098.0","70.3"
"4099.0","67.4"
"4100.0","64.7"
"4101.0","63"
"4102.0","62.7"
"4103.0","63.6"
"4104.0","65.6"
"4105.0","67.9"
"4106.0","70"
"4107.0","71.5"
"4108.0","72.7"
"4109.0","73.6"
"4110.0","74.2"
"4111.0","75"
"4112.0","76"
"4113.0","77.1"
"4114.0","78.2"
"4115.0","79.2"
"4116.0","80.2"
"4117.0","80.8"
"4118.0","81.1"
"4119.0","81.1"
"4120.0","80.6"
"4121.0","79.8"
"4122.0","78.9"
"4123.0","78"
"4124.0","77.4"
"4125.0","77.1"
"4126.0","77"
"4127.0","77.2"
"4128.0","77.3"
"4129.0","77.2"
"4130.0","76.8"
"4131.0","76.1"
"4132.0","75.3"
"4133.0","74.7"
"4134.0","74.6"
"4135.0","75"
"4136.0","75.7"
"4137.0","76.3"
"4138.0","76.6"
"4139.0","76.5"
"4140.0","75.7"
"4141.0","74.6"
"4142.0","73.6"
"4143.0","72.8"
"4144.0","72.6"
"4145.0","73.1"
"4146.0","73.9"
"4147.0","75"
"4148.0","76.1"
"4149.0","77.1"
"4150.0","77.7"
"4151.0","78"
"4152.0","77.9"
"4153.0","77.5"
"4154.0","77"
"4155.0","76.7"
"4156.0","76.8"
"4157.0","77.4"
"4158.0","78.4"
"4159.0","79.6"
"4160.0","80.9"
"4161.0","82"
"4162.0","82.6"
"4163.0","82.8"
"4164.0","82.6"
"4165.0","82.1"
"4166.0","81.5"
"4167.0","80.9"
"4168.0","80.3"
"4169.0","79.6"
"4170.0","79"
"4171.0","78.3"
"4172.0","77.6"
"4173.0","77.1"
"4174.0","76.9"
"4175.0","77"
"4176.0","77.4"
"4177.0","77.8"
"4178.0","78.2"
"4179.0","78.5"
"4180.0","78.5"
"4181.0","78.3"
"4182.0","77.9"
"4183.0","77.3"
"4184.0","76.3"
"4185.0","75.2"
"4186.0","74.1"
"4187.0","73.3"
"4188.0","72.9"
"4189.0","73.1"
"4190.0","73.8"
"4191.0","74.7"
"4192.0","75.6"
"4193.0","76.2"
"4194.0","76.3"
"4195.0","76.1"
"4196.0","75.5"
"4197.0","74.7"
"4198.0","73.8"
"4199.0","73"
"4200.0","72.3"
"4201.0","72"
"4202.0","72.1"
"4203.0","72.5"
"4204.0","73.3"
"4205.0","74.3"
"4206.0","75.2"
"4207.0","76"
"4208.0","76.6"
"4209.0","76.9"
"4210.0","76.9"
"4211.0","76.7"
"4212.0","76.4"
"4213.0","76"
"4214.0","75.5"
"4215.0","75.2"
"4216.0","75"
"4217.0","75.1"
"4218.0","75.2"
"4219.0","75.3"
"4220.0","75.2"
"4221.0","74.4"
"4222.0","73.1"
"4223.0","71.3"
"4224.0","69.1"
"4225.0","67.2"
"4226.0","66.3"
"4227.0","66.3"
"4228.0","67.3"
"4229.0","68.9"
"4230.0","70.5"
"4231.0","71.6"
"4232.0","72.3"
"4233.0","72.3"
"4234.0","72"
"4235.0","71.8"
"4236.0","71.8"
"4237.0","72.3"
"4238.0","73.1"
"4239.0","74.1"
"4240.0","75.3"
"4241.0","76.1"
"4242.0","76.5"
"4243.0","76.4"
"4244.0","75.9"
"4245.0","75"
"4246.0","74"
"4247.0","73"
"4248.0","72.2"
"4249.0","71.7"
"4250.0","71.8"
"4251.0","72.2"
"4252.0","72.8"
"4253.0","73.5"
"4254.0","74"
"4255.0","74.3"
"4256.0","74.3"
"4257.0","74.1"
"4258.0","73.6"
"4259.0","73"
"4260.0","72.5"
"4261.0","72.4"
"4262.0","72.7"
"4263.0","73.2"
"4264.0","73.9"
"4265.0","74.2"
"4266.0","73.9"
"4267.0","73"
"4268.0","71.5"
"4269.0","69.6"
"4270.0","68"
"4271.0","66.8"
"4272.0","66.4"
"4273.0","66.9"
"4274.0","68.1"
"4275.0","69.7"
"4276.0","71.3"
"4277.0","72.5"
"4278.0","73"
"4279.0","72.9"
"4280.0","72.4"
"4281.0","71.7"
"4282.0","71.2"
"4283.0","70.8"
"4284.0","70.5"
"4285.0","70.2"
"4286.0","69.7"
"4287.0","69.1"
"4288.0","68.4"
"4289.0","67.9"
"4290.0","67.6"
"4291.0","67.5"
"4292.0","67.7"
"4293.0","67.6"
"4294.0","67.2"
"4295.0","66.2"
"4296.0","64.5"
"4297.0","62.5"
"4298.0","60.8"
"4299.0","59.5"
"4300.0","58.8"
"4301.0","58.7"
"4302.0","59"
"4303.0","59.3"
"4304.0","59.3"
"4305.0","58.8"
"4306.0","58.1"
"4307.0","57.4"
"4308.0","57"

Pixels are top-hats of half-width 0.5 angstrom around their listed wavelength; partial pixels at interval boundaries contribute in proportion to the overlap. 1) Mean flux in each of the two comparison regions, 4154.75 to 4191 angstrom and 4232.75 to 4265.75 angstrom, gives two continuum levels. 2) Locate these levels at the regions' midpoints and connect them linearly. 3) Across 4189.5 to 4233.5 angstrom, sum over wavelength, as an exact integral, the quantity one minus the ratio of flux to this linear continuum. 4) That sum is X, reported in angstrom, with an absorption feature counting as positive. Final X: 1.3 angstrom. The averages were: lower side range 78.1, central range 73.5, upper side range 73.5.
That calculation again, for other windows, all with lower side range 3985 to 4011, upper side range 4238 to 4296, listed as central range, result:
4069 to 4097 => -0.7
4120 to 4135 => -0.7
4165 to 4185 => -1.5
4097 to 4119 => 0.4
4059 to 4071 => 0.6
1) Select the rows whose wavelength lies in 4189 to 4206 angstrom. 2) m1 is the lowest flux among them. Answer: 72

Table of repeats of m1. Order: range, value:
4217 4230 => 66.3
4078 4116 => 62.7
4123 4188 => 72.6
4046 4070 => 68.5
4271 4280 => 66.4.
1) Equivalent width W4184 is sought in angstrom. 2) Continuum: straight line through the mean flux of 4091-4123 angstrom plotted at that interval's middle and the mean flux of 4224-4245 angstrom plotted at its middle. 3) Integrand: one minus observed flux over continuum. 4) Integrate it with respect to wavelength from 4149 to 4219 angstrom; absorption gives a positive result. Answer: -3.8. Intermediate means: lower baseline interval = 74.3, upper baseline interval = 71.9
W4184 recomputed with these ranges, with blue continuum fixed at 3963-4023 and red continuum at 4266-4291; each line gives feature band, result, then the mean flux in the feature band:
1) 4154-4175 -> -3.38 angstrom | 79.5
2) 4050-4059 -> -1.01 angstrom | 74.5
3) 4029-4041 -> -1.62 angstrom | 75.8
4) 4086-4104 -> -1.64 angstrom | 73.7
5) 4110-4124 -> -2.24 angstrom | 78.7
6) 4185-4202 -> -1.31 angstrom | 74.2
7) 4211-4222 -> -0.97 angstrom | 75.3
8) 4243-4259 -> -0.90 angstrom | 73.6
